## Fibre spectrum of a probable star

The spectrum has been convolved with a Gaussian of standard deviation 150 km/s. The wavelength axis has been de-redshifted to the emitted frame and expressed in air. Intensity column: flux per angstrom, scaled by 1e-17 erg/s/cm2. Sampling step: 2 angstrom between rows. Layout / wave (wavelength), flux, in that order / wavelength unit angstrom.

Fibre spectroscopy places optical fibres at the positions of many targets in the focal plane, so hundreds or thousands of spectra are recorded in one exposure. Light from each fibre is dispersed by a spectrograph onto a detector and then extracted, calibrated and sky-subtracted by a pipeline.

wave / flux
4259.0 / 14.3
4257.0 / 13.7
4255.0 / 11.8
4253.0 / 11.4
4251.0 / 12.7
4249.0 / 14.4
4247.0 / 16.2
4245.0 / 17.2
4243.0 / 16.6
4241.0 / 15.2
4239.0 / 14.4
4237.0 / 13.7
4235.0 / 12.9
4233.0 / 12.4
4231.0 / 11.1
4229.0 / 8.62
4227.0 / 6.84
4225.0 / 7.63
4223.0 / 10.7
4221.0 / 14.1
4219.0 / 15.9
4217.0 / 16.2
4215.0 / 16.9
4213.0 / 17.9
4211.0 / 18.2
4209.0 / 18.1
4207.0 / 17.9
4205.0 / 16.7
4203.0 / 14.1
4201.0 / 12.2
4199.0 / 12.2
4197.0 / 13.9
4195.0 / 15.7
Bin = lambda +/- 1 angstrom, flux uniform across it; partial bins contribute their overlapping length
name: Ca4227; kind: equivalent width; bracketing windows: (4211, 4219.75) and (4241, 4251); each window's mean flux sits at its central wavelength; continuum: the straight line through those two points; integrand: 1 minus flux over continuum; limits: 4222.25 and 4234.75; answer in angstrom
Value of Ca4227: 5.1 angstrom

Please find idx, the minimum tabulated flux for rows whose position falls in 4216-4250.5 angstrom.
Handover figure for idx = 6.84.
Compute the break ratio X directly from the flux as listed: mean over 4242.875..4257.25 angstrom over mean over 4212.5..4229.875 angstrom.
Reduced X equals 1.1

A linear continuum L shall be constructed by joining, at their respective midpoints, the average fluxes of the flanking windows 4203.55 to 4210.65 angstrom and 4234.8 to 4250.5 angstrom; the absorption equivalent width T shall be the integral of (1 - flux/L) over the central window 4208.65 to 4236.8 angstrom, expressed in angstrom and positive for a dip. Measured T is 5.45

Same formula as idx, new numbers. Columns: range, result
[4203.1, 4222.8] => 14.1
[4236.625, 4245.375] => 13.7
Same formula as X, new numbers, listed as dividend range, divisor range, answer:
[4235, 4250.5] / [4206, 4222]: 0.90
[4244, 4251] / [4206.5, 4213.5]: 0.86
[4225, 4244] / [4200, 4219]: 0.74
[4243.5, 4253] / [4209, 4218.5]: 0.86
